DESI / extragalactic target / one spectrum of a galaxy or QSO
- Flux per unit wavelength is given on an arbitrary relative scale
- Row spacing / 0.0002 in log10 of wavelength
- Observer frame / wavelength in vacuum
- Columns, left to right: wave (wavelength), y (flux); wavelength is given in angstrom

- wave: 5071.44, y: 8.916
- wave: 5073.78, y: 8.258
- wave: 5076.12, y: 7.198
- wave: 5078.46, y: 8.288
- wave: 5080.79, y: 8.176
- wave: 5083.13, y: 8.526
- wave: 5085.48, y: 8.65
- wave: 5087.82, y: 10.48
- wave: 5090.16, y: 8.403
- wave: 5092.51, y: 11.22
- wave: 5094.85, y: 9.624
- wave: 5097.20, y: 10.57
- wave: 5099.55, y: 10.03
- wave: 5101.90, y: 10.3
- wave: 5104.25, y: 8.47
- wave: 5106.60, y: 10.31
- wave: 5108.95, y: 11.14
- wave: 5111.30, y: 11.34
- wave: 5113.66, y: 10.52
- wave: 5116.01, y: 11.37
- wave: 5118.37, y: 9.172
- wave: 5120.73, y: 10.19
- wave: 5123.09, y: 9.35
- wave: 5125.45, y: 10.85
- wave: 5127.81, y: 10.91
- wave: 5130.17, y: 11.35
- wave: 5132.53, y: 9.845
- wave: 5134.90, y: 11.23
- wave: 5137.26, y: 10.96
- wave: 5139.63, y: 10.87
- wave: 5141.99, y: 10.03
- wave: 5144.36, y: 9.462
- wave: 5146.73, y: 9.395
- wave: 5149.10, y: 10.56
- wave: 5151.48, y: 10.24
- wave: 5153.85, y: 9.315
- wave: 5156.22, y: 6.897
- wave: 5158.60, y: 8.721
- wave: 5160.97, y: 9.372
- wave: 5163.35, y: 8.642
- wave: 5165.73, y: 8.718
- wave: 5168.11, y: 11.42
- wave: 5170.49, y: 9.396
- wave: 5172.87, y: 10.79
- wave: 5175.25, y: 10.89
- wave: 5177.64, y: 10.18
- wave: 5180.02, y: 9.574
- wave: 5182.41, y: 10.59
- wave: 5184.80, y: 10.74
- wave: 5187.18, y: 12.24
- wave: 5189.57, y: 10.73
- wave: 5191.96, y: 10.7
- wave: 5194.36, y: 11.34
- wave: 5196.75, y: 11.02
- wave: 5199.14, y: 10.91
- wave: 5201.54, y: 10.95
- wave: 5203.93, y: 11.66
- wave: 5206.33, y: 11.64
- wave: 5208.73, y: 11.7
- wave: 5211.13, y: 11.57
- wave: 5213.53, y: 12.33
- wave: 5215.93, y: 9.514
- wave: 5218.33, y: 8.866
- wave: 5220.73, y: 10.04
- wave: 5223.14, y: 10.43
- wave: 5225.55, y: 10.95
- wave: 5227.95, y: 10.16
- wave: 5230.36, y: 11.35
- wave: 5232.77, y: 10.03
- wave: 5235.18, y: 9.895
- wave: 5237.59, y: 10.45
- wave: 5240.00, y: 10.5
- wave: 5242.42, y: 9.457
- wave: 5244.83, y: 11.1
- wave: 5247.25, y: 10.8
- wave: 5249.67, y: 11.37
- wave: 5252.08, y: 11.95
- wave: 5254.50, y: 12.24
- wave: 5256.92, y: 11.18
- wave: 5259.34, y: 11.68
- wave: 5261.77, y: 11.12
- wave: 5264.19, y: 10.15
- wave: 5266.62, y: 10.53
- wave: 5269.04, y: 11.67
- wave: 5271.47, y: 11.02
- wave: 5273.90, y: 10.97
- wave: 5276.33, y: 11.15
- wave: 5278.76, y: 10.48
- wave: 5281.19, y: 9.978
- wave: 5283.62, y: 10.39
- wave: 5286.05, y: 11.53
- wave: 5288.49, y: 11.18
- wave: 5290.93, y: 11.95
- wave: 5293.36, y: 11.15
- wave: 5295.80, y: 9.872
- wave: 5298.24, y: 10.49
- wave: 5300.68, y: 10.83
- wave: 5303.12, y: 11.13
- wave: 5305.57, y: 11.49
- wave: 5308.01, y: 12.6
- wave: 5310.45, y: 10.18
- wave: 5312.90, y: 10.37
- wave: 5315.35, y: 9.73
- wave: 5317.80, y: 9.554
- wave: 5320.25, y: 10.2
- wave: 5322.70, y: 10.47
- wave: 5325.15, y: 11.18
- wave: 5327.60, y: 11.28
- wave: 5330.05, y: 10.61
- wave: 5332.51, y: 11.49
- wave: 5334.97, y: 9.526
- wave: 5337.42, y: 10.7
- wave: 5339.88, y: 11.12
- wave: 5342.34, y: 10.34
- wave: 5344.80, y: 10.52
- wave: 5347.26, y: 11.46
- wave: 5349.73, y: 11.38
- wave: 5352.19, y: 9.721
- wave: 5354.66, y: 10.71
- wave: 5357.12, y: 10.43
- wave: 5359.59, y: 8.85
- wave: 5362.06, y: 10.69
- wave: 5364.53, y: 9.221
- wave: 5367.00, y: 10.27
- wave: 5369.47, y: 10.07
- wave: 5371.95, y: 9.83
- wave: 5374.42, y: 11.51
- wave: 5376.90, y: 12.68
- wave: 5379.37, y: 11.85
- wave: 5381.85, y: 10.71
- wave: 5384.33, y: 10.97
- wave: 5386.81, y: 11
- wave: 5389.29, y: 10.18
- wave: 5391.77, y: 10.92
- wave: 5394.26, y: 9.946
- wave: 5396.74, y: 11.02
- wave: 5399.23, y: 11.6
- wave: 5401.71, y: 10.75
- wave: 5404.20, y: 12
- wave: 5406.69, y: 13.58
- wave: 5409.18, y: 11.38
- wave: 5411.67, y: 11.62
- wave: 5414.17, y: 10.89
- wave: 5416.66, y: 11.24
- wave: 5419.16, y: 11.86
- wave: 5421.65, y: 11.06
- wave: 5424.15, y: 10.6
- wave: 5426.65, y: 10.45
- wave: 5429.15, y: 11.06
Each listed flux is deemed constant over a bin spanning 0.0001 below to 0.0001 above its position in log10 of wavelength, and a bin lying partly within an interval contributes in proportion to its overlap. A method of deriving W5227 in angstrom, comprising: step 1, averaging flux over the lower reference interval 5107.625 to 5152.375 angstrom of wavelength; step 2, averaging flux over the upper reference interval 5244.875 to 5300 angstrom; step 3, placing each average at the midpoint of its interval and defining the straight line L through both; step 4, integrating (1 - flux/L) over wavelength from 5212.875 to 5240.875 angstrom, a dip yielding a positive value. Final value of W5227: 1.3 angstrom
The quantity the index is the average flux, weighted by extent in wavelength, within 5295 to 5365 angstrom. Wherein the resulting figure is 10.6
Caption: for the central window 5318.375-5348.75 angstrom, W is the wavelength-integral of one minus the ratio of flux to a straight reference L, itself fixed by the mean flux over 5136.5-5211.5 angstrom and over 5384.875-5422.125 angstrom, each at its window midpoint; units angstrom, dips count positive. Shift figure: 0.7 angstrom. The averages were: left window 10.3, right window 11.3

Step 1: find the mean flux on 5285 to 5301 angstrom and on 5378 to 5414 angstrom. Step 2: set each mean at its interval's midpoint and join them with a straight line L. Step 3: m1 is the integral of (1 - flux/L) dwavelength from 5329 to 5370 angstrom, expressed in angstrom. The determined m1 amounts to 2.6 angstrom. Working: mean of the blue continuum 11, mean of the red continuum 11.2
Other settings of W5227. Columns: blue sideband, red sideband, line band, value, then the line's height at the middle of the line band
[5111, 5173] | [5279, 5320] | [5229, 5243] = 0.18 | 10.5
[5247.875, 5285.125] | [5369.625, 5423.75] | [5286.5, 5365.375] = 3.43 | 11.1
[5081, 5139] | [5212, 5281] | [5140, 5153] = 0.44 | 10.3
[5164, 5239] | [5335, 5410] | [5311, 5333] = 0.56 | 10.8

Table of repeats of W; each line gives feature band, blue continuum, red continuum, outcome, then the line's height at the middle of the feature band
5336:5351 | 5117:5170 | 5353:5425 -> -0.2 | 10.7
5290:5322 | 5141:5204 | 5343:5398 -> -0.8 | 10.5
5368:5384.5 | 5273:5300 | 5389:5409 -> 0.2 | 11.2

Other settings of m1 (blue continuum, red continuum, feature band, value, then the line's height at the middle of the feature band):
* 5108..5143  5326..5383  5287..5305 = -0.6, 10.6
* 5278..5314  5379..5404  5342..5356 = 0.3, 10.9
